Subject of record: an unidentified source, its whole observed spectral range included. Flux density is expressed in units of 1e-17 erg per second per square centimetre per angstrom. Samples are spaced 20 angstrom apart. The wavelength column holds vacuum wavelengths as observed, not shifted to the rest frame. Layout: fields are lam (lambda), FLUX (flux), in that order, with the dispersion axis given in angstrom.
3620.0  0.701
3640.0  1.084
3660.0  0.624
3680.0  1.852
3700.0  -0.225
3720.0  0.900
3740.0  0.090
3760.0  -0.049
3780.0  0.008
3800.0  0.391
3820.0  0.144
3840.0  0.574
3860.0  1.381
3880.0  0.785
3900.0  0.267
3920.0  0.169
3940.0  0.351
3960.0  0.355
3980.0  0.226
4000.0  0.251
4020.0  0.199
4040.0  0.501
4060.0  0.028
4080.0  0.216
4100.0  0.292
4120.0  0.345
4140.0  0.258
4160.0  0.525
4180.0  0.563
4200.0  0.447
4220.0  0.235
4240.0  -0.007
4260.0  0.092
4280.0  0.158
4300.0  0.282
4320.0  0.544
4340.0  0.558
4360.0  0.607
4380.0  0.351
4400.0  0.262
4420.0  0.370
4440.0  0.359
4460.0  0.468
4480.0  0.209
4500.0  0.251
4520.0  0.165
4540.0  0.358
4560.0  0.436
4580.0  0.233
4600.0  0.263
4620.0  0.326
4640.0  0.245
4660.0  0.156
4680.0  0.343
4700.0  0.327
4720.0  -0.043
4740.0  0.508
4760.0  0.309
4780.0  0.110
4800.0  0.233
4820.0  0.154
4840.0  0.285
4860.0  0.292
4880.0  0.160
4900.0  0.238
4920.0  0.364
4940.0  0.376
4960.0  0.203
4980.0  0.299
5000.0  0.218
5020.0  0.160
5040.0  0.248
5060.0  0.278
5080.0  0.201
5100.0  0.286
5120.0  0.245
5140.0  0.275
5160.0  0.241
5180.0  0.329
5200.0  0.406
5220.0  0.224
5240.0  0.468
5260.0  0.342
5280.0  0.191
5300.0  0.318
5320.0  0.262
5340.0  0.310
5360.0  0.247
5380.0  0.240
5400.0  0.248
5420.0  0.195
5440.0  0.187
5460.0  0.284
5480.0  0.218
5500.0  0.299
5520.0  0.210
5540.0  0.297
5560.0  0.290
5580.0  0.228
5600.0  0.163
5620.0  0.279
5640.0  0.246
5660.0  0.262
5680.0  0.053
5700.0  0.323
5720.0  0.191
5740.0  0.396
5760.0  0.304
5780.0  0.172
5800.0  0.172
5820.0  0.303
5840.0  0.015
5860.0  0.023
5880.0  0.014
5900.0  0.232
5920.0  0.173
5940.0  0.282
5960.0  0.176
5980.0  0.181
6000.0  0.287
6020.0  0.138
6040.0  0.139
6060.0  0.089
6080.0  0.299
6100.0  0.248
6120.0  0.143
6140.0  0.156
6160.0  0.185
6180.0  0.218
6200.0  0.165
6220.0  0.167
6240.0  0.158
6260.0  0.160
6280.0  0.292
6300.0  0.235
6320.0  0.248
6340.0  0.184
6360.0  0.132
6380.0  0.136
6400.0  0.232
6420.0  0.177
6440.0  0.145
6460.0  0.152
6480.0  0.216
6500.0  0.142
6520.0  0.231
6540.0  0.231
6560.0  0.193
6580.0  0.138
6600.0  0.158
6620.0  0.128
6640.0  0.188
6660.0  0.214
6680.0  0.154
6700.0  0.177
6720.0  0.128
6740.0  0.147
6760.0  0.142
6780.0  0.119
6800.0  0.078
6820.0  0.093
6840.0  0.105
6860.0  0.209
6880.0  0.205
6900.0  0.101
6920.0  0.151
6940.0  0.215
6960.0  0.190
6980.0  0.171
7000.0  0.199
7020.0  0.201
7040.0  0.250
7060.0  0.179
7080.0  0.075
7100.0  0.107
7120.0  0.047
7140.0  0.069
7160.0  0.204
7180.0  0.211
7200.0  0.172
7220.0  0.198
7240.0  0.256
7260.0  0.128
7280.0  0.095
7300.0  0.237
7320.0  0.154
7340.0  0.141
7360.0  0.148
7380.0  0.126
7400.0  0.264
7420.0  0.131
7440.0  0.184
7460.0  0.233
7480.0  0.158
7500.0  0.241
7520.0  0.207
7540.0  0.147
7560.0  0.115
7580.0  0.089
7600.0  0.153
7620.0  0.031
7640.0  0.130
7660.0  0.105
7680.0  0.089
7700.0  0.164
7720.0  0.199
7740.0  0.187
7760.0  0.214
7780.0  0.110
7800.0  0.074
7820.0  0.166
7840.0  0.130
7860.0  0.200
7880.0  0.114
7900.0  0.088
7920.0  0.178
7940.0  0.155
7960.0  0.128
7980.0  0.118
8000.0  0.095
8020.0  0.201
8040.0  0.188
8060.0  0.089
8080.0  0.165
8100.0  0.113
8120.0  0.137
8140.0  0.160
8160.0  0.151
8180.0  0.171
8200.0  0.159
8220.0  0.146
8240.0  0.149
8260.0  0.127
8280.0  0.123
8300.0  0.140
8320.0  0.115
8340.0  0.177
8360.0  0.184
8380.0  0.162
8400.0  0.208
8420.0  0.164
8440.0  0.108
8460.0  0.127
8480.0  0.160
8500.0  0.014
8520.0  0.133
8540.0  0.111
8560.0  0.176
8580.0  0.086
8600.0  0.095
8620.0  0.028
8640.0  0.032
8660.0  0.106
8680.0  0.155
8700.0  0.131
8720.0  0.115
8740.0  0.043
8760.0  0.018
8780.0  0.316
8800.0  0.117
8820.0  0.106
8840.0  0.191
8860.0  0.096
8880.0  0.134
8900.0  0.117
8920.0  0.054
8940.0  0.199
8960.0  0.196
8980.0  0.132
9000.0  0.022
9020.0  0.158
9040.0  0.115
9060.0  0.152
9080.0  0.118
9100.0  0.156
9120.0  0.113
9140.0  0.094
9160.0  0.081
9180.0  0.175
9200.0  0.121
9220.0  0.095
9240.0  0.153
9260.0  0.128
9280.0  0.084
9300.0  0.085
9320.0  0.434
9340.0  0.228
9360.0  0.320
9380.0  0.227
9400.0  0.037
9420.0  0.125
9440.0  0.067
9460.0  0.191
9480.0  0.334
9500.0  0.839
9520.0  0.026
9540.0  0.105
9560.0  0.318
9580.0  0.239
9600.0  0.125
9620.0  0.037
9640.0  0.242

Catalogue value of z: 1.547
